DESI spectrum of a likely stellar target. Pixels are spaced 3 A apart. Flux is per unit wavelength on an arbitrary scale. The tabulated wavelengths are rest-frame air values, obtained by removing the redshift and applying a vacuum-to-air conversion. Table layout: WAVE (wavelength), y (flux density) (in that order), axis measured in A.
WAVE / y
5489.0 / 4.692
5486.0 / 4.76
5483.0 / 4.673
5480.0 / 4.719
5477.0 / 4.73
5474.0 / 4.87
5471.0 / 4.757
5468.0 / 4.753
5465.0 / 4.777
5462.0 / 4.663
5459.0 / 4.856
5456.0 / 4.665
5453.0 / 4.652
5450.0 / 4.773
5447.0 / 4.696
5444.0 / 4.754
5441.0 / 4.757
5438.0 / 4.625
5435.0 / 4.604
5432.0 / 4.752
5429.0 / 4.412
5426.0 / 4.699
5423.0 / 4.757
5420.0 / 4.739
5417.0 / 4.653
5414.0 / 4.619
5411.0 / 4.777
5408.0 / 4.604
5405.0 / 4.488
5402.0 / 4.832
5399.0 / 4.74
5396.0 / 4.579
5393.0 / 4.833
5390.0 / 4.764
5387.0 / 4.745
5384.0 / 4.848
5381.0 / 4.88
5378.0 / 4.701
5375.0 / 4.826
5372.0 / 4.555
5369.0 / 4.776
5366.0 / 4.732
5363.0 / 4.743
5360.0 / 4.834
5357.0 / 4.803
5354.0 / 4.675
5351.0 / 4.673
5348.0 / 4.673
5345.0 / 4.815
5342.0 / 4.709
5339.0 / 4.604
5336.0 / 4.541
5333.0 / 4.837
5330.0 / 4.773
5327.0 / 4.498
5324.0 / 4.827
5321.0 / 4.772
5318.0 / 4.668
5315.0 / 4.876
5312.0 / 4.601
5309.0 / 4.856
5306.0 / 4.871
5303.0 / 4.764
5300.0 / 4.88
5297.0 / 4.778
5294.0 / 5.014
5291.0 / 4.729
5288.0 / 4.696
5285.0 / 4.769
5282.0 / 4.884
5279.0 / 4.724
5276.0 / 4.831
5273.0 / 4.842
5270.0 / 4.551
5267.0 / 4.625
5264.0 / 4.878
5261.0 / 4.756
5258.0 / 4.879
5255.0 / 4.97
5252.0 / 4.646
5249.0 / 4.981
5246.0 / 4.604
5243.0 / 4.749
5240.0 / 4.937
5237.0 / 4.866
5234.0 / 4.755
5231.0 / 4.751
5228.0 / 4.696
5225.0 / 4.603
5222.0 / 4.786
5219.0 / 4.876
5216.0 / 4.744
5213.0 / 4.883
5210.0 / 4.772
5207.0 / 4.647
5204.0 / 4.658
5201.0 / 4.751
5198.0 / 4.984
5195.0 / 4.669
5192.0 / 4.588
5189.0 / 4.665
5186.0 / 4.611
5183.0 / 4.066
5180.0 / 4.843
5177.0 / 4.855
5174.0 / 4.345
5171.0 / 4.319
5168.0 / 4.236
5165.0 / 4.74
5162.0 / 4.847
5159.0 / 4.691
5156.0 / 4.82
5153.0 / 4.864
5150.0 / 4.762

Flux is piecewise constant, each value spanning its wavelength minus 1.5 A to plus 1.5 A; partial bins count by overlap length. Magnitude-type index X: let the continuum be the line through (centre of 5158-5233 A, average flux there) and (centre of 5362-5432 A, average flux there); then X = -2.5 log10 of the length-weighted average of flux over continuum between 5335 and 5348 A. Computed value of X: 0.01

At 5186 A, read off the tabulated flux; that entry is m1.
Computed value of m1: 4.611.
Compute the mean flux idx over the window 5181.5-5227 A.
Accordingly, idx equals 4.69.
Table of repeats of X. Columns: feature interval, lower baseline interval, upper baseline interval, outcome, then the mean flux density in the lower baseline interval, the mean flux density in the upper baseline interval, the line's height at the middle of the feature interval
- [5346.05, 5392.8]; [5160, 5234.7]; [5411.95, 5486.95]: -0.01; 4.67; 4.71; 4.7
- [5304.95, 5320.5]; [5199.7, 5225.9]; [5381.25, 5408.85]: -0.01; 4.75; 4.72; 4.74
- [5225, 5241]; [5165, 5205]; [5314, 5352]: -0.03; 4.59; 4.71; 4.63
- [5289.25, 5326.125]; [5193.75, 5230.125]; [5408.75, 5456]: -0.02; 4.76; 4.68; 4.72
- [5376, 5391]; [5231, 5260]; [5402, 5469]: -0.02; 4.82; 4.69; 4.72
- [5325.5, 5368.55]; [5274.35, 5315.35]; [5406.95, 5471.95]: 0.01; 4.8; 4.7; 4.77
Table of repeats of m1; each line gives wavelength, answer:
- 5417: 4.653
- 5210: 4.772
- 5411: 4.777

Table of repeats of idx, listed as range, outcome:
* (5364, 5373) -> 4.7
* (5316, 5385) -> 4.73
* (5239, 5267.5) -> 4.81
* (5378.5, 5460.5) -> 4.71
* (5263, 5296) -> 4.78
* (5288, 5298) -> 4.82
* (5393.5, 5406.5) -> 4.67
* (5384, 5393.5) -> 4.79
